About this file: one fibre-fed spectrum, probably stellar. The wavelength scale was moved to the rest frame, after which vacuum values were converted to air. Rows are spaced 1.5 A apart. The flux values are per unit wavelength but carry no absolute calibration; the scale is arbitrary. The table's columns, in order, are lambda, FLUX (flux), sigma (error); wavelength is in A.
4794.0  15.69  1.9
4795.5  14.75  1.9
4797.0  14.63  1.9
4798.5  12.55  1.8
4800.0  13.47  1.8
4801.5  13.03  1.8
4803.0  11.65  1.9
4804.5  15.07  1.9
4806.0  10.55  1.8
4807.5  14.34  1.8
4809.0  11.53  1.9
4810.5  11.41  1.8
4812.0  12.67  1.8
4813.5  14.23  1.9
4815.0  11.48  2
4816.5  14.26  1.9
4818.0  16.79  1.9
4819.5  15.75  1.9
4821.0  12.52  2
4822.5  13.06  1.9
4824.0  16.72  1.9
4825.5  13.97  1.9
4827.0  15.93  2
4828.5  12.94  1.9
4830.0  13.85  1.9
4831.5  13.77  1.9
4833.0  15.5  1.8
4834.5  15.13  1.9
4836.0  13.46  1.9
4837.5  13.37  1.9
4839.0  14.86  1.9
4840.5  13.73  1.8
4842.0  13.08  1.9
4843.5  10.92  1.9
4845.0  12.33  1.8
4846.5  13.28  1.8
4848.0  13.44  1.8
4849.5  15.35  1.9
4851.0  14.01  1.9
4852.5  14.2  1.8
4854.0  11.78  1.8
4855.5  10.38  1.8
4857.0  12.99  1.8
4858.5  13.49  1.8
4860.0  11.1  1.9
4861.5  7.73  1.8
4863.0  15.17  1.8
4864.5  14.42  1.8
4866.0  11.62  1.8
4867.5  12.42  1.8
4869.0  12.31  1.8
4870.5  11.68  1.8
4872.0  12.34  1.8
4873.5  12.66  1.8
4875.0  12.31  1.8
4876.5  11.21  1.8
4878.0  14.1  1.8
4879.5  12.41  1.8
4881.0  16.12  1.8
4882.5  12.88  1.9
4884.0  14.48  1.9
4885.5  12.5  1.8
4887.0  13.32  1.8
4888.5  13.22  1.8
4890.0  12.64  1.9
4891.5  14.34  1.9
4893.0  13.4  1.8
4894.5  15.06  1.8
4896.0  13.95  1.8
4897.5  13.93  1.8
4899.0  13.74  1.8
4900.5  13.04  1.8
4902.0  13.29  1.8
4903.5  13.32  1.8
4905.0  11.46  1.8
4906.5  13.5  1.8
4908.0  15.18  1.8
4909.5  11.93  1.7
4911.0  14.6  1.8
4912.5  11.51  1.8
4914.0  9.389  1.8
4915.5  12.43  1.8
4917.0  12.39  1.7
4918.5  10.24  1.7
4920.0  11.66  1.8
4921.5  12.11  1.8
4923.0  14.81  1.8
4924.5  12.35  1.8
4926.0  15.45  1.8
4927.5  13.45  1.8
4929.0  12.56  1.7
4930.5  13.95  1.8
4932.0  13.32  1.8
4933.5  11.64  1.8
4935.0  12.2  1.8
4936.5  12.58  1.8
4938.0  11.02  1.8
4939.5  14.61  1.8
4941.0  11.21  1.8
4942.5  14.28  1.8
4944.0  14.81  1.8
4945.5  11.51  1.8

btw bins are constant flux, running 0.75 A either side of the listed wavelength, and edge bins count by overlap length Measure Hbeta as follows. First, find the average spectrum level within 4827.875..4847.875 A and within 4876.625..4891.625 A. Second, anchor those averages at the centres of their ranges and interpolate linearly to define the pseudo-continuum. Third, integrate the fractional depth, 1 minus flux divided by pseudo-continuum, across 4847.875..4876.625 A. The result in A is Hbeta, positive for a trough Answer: 2.07 A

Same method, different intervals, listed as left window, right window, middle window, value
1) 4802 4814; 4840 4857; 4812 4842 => -3.3 A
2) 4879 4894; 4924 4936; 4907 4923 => 1.2 A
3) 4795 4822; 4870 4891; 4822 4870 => -0.5 A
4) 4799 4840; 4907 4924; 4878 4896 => -1.3 A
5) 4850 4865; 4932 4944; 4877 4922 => -1.6 A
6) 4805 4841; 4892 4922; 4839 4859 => 0.7 A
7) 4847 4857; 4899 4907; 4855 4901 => 0.5 A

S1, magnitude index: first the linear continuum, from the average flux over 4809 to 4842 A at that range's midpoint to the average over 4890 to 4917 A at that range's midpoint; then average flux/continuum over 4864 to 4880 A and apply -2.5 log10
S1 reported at 0.085 mag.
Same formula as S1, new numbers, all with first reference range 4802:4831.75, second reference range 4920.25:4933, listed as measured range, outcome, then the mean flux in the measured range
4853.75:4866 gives 0.12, 12.1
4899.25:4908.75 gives 0.01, 13.3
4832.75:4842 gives -0.05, 14.2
